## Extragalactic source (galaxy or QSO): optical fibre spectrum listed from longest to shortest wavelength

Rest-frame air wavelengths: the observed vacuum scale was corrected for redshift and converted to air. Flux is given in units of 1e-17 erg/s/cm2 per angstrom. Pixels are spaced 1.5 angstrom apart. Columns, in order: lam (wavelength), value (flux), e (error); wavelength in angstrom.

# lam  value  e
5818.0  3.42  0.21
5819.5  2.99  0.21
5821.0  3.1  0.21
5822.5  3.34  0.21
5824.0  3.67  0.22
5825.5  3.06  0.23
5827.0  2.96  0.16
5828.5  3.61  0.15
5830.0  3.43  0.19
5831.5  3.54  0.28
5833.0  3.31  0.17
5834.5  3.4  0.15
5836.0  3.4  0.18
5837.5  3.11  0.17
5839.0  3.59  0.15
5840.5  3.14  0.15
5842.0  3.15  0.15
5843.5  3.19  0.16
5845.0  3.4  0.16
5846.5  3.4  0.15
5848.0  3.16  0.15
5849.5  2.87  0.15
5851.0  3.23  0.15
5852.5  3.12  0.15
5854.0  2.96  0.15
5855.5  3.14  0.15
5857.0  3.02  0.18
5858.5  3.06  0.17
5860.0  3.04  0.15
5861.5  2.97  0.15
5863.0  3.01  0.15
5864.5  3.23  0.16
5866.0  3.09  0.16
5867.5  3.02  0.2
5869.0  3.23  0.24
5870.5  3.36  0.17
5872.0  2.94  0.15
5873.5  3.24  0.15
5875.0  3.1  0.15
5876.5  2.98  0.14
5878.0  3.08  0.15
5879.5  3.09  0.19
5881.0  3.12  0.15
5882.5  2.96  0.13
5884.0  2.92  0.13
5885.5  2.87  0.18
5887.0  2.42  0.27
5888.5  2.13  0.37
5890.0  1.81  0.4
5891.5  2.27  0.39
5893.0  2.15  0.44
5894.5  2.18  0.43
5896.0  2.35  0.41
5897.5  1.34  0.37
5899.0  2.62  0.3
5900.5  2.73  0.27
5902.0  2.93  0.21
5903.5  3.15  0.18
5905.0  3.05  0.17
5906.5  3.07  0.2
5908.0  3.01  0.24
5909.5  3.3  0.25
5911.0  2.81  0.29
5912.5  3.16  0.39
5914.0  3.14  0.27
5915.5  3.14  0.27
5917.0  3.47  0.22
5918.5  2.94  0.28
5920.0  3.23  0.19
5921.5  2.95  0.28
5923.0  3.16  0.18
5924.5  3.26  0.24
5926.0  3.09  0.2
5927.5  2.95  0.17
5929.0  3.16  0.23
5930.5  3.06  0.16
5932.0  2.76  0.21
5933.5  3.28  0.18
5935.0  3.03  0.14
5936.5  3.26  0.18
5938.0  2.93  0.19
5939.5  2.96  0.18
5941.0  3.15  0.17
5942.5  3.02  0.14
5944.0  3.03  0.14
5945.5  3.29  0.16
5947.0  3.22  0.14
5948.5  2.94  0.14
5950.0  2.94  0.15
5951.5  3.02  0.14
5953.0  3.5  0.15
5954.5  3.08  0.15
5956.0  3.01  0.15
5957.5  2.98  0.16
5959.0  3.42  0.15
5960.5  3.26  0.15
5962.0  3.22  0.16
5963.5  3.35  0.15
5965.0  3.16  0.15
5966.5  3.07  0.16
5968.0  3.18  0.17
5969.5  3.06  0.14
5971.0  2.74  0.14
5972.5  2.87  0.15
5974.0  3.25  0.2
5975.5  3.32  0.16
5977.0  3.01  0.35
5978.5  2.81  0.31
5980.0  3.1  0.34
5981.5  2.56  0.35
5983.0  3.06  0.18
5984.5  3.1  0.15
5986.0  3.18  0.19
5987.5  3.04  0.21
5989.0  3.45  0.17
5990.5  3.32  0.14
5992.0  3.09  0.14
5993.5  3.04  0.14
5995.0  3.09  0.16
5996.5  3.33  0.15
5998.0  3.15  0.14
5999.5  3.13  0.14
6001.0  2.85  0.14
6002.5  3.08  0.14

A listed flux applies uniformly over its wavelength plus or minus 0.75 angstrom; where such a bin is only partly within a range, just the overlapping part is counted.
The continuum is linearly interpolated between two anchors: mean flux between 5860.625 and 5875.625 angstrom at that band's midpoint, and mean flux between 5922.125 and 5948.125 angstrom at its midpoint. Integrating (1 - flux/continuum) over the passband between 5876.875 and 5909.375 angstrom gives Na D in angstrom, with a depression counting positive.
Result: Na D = 4.8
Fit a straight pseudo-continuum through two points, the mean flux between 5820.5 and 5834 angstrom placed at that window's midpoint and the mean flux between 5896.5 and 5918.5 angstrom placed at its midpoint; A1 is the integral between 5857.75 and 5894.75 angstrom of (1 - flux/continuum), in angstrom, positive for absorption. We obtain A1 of 2.7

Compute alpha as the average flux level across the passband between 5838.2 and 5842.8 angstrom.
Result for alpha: 3.29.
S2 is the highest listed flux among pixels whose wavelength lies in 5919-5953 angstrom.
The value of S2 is 3.5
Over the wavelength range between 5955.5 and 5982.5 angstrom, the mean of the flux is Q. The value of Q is 3.08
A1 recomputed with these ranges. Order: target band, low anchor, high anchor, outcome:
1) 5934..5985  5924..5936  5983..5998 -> 0.6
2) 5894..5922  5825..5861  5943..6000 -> 2.5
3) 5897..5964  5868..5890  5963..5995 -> -1.2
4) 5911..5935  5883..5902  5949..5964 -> -3.2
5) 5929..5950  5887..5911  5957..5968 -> -0.7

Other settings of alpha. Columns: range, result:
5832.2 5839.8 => 3.36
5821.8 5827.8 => 3.26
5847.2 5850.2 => 3.02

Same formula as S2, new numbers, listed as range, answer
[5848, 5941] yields 3.47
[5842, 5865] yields 3.4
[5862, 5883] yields 3.36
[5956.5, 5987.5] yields 3.42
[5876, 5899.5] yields 3.12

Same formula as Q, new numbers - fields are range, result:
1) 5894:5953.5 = 2.99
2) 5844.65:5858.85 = 3.13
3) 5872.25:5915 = 2.75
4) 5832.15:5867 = 3.17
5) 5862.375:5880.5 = 3.11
